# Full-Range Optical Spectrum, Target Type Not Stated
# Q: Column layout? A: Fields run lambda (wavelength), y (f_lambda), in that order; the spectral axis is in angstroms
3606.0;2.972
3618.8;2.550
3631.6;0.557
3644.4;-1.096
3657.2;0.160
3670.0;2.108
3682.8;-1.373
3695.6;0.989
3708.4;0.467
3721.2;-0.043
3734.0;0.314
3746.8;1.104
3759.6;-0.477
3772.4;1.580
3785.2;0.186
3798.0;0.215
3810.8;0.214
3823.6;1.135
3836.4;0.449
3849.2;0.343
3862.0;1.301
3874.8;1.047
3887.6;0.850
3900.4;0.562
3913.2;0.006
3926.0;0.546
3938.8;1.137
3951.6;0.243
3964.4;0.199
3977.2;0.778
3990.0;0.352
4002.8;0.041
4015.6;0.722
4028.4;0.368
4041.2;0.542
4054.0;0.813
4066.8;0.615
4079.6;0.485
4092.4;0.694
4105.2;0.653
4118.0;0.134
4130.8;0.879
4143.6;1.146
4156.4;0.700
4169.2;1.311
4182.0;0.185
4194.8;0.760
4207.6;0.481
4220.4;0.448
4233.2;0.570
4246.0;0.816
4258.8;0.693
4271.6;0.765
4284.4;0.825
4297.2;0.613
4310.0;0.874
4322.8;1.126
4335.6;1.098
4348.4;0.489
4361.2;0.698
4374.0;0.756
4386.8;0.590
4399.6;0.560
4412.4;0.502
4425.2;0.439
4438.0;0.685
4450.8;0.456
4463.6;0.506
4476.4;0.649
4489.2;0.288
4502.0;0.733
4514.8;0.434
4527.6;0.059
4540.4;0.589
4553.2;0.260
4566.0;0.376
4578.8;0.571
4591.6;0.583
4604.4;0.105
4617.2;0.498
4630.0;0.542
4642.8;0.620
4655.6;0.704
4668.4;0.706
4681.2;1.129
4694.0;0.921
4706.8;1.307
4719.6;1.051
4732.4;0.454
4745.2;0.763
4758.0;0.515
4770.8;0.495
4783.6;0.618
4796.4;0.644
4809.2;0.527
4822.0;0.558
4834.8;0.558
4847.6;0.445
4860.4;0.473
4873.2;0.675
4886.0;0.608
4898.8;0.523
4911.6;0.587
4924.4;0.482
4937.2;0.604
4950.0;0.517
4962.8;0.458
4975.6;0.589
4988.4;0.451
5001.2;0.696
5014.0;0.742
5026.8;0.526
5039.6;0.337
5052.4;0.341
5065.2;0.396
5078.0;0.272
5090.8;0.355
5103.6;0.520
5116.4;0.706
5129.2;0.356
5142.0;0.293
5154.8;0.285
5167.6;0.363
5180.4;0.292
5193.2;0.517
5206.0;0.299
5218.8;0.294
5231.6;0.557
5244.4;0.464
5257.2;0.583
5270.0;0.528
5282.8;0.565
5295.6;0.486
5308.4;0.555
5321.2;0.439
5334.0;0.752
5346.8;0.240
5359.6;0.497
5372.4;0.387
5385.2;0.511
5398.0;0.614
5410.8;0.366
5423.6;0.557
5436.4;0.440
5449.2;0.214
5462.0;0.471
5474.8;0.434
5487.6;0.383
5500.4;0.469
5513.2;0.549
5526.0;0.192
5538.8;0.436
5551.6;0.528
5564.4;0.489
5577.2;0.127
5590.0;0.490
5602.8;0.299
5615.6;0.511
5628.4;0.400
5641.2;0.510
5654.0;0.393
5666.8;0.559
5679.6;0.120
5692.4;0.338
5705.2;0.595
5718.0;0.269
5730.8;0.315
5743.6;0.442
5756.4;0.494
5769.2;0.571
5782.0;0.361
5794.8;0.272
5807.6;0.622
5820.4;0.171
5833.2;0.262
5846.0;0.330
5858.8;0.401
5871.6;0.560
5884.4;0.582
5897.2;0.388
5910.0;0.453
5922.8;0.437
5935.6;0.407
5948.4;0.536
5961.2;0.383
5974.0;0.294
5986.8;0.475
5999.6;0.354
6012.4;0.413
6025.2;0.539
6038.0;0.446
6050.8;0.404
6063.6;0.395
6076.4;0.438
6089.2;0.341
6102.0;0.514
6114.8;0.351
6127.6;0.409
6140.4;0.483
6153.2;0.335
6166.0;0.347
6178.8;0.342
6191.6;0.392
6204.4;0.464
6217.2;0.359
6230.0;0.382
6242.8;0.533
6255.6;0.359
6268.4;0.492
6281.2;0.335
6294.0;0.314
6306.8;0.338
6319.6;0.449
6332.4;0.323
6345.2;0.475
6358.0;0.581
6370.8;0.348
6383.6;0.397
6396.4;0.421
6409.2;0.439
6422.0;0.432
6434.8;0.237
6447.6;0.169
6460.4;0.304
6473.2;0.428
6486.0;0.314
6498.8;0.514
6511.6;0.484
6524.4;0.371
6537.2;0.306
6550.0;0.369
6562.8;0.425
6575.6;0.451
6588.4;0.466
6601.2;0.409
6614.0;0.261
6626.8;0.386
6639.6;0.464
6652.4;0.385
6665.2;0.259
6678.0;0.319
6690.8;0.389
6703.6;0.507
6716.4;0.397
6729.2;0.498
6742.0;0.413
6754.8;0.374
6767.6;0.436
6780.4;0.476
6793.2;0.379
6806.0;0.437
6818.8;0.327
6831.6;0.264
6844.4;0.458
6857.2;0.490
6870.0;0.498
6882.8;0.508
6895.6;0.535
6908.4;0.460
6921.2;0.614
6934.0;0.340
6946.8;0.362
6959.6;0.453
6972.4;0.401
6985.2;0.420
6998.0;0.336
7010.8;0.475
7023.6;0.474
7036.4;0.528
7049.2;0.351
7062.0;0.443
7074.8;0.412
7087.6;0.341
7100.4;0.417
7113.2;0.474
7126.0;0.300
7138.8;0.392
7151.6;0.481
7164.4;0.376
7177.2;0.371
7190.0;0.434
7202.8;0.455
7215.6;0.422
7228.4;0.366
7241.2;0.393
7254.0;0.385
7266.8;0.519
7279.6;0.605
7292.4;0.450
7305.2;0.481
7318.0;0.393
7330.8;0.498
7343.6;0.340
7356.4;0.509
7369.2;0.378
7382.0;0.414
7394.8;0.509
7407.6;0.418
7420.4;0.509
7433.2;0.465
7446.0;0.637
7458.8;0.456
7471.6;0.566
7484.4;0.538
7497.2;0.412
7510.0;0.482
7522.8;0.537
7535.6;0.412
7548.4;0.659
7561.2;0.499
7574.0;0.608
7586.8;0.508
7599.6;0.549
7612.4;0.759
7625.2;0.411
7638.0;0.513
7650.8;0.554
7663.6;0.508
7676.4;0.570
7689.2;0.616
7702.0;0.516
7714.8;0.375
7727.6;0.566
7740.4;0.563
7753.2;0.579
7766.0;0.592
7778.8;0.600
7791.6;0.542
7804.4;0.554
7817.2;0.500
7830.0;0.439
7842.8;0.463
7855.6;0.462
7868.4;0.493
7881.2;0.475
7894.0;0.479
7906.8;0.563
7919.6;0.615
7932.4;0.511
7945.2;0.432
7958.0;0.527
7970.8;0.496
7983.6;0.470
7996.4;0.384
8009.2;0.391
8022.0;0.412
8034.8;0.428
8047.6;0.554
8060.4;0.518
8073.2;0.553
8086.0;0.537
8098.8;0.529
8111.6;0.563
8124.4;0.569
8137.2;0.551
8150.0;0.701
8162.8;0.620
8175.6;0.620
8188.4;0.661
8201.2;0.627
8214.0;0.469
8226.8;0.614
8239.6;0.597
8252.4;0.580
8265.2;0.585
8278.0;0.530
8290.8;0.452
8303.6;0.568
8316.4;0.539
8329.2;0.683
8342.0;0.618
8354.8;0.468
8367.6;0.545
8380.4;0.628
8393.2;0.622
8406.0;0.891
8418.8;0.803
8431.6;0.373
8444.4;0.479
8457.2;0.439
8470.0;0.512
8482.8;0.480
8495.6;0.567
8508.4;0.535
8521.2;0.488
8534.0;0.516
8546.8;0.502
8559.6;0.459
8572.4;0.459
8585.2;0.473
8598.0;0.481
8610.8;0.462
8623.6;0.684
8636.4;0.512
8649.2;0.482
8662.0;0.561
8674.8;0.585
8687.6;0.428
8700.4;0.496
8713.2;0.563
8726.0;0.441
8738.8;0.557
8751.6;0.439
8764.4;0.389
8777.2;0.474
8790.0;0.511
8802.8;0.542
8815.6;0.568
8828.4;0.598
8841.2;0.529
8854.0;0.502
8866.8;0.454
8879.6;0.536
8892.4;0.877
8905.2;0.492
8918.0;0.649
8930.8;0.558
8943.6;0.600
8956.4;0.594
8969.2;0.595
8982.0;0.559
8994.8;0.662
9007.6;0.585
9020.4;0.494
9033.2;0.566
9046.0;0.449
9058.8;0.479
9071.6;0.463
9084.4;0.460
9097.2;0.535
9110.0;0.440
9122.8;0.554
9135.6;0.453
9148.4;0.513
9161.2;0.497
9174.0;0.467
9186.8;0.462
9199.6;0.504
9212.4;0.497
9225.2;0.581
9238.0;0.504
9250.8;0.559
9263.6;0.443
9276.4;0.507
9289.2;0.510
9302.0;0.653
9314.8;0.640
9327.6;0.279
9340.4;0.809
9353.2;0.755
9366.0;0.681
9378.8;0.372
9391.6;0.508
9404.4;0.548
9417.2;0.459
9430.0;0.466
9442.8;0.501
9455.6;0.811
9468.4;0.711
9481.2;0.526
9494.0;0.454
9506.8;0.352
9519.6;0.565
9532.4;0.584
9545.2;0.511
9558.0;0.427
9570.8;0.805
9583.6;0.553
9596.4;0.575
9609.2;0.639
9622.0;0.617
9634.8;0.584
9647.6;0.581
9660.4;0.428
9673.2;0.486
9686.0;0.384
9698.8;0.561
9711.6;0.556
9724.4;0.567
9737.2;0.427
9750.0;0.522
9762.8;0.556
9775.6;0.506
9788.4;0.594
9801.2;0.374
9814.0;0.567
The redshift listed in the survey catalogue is 0.68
